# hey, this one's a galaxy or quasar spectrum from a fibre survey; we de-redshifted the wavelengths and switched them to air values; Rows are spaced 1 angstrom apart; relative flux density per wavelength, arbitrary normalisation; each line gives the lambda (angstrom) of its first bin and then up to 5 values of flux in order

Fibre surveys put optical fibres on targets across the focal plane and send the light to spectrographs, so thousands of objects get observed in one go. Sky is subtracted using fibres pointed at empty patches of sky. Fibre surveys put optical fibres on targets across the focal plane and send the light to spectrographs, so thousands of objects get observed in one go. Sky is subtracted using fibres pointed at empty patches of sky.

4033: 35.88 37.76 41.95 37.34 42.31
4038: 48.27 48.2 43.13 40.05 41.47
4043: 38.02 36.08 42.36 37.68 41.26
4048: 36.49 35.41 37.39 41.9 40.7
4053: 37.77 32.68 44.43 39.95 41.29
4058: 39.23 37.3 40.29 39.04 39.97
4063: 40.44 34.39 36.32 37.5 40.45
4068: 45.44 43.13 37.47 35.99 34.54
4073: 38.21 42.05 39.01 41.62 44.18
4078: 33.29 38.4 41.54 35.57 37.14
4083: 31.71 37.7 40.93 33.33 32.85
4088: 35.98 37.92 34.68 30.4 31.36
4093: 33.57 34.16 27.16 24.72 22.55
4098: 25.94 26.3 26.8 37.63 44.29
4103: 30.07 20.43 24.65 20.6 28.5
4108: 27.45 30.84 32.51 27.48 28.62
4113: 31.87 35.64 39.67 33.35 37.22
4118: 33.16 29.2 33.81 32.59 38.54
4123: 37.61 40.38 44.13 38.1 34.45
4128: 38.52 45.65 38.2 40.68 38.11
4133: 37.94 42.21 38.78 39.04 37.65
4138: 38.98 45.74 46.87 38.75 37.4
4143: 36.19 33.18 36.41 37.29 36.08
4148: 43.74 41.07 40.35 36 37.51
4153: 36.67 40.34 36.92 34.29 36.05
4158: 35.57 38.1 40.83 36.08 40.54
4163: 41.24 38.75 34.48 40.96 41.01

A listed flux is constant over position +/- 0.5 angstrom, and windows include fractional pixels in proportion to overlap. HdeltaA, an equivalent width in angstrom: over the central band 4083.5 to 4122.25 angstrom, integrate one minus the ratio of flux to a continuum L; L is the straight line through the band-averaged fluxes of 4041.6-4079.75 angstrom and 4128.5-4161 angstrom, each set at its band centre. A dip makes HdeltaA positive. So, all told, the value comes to 7.3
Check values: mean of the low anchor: 39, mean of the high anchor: 38.8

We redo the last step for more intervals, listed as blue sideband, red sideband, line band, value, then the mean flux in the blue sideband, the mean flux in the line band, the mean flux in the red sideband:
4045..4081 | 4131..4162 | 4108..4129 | 2.0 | 39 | 35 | 38.5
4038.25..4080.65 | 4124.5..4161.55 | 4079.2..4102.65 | 3.5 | 39.5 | 33.3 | 38.8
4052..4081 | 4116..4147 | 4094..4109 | 4.1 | 39.1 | 28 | 38.1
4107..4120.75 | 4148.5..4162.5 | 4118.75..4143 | -3.1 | 32.2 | 38.9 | 37.9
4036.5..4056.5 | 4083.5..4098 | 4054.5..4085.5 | -2.5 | 40.3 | 39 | 32.4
